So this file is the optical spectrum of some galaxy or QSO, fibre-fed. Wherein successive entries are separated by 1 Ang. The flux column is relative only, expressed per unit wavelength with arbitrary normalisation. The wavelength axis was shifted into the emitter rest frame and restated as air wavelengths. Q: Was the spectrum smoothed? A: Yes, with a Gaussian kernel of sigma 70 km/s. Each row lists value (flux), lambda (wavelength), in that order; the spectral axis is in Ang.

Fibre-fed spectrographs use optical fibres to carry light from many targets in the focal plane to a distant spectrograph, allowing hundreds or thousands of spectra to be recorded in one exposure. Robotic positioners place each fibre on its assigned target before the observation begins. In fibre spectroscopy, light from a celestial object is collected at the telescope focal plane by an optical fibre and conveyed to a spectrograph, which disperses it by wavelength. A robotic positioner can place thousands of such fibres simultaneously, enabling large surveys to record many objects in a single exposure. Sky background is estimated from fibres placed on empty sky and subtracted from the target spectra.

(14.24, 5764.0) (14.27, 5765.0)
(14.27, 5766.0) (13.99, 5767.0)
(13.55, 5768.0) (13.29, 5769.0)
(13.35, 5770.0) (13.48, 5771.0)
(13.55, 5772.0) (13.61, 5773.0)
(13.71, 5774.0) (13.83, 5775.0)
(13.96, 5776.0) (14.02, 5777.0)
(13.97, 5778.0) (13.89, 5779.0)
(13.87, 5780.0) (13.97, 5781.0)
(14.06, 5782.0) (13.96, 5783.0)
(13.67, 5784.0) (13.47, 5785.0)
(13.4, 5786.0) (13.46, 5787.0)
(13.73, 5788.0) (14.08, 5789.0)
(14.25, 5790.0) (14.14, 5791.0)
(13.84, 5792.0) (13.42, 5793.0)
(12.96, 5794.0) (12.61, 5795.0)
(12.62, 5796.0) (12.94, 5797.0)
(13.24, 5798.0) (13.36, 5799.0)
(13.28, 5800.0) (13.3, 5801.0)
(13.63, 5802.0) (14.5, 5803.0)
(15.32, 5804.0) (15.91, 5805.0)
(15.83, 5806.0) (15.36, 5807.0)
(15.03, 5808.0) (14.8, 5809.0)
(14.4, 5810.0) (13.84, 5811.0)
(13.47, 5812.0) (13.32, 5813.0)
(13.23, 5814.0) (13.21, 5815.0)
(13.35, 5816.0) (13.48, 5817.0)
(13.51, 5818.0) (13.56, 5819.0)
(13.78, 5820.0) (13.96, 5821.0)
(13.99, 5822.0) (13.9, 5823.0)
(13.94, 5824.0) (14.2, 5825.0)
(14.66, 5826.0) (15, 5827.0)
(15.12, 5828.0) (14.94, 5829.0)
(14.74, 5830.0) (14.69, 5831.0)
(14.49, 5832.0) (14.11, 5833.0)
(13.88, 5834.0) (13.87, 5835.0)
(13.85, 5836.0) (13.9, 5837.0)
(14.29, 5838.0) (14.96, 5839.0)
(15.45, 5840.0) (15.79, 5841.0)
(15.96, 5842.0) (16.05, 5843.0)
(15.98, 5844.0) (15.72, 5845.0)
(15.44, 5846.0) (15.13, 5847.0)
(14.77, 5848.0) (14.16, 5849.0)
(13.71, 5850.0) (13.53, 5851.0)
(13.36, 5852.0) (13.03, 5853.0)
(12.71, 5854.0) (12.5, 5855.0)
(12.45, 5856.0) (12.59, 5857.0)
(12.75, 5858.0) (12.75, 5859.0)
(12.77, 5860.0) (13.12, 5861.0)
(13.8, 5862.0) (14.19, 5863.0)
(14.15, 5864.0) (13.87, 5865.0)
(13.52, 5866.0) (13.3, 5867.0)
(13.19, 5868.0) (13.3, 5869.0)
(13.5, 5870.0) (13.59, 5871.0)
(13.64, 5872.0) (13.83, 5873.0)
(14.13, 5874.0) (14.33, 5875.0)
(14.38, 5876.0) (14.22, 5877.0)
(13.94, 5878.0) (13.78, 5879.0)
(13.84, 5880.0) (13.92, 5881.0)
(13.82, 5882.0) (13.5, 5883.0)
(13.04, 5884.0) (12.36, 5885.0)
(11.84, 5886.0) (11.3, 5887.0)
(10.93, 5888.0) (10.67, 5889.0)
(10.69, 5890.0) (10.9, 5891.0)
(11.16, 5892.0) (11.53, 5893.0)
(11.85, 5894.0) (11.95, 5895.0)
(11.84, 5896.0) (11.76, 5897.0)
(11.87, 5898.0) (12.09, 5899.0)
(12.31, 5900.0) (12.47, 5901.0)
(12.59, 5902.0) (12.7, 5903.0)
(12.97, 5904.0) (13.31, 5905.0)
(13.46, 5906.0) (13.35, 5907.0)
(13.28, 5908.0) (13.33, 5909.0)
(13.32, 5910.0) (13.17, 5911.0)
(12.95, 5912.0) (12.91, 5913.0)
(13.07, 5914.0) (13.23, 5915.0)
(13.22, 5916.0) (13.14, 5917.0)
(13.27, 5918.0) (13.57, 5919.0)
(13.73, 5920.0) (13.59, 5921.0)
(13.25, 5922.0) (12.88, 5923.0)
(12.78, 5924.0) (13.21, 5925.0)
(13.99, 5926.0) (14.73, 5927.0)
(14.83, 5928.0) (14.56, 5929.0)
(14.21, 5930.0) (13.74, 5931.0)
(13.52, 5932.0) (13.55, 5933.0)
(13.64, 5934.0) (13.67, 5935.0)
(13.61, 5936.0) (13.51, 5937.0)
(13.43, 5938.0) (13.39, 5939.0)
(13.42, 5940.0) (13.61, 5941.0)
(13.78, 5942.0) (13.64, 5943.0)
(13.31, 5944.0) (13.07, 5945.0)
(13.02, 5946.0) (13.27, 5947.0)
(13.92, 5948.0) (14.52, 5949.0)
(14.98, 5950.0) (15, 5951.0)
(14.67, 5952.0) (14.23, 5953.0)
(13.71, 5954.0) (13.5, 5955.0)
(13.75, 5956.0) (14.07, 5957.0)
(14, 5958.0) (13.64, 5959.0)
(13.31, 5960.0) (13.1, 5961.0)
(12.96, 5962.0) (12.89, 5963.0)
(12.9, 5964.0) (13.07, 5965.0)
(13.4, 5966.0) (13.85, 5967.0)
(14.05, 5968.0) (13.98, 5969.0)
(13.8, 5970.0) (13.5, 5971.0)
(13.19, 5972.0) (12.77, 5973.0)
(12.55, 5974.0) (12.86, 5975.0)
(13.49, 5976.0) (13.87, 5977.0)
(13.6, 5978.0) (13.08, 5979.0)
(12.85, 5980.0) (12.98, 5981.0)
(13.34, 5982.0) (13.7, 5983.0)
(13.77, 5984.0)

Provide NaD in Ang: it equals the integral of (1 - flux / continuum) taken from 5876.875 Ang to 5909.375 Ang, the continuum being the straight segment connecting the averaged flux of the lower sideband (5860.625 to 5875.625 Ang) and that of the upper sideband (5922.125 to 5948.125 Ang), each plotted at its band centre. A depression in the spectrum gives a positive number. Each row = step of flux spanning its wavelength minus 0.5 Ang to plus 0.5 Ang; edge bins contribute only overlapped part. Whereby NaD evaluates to 2.8 Ang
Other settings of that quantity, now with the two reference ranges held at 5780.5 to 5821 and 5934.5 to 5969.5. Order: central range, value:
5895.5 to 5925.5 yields 1.7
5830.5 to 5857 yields -1.1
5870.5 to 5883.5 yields -0.2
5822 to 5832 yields -0.5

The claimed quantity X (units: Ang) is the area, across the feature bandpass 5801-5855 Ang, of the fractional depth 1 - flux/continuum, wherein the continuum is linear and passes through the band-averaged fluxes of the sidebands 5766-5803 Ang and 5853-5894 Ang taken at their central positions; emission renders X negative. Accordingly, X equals -4.3 Ang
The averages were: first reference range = 13.6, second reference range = 13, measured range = 14.4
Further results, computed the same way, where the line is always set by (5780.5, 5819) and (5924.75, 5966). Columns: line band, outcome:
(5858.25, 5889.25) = 1.0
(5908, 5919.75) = 0.5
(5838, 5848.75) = -1.3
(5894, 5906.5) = 1.2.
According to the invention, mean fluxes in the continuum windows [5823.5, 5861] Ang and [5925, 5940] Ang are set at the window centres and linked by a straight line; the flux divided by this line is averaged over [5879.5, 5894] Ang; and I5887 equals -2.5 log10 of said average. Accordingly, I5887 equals 0.16 mag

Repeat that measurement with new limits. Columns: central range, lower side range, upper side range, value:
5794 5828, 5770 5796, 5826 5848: 0.028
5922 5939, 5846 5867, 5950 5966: -0.007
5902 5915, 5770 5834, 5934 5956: 0.055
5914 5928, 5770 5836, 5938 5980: 0.015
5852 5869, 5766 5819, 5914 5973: 0.045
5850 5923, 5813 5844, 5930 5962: 0.086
